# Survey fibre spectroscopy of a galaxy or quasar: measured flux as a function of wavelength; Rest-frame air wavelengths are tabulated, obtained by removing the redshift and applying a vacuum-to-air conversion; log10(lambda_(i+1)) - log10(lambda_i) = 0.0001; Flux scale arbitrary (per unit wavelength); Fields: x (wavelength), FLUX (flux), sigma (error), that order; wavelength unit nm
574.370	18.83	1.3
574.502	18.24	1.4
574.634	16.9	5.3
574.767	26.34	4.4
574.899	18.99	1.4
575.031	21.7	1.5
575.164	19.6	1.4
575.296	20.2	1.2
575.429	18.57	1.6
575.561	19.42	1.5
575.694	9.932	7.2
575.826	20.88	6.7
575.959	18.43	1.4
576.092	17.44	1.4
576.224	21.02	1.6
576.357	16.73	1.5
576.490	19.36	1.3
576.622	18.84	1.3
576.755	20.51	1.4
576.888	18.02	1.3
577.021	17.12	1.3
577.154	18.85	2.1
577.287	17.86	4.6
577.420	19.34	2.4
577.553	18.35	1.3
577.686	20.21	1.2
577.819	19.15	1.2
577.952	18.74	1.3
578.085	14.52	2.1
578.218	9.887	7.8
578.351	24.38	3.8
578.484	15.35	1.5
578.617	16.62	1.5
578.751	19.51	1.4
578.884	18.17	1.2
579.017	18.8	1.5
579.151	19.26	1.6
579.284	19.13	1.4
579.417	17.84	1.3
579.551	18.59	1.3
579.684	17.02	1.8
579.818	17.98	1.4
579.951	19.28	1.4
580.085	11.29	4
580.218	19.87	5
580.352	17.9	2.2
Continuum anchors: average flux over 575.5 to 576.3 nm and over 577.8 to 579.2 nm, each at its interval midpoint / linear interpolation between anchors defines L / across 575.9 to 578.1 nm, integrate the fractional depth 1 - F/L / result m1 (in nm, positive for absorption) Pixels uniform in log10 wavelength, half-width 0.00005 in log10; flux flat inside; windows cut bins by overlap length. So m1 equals -0.107 nm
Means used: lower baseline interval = 17.8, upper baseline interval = 17.6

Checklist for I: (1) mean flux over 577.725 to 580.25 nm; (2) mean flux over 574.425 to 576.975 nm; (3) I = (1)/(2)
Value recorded 0.93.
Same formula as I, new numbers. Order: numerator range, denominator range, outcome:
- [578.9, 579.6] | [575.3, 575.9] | 1.07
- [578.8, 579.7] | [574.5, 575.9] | 0.96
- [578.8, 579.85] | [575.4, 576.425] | 1.03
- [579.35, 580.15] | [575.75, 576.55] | 0.90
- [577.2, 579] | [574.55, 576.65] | 0.94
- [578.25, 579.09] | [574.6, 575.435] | 0.90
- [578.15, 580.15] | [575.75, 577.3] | 0.94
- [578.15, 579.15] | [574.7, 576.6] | 0.92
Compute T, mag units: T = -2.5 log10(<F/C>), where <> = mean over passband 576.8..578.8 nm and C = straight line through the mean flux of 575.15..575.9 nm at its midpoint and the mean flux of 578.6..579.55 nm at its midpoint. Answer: 0.03 mag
